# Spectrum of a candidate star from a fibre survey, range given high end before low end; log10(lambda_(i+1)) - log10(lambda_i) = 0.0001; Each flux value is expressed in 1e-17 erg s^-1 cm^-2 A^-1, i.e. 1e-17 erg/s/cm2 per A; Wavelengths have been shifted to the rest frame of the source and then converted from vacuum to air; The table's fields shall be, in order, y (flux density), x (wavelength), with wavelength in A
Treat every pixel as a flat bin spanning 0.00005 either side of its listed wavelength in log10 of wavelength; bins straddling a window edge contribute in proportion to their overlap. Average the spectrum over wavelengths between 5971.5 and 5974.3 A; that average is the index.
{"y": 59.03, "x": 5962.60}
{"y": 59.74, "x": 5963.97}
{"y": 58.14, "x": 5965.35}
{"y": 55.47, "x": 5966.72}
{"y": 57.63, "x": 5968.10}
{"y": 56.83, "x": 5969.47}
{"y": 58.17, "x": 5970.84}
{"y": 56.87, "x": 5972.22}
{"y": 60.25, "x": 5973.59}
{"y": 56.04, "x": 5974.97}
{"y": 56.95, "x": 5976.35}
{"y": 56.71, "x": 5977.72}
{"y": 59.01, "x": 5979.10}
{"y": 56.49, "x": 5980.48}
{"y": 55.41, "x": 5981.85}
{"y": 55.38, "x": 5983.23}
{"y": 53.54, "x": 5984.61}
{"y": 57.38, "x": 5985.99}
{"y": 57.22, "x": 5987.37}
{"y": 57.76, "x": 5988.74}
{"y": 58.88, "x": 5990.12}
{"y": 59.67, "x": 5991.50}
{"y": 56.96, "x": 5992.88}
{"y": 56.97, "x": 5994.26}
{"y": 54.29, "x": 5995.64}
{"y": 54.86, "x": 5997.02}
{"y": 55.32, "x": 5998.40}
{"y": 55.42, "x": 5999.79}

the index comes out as 58.5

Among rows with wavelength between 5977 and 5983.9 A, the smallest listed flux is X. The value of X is 55.38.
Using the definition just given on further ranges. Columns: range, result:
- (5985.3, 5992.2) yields 57.22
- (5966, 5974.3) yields 55.47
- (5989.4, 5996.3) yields 54.29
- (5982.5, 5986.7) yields 53.54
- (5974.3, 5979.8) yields 56.04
